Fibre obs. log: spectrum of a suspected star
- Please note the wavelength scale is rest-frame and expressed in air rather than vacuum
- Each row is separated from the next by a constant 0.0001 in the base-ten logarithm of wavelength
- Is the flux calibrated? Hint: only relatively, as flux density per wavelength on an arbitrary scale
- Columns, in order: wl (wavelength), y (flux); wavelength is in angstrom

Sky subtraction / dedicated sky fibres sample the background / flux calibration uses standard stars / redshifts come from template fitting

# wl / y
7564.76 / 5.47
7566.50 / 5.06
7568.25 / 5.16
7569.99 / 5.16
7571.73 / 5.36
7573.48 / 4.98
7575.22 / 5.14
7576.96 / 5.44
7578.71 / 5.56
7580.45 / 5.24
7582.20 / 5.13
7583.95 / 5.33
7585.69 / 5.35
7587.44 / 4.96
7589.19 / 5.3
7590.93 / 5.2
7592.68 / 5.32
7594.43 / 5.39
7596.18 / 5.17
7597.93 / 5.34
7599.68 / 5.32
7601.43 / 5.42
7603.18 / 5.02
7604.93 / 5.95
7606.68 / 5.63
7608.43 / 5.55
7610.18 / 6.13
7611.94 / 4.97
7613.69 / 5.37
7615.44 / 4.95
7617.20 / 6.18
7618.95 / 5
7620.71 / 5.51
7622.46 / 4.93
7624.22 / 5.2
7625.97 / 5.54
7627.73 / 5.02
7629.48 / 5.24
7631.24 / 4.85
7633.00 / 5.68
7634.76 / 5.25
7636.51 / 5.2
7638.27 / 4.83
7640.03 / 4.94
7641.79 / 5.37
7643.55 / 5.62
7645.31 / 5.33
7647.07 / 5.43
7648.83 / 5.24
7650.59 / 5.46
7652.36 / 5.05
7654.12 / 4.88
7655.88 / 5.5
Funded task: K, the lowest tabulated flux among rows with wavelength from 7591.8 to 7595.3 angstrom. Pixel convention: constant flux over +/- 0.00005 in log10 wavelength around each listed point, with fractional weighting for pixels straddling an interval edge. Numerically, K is 5.32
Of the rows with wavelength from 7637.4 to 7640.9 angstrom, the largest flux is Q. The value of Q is 4.94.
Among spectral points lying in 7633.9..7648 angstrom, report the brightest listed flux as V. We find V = 5.62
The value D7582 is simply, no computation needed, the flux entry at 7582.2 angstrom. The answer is 5.13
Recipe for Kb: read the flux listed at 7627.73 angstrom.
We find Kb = 5.02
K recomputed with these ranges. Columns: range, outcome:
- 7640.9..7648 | 5.33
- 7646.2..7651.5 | 5.24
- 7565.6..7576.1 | 4.98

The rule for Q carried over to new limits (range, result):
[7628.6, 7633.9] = 5.68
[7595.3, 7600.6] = 5.34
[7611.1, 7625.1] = 6.18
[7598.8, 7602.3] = 5.42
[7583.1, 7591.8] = 5.35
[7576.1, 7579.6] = 5.56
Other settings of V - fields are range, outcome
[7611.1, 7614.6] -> 5.37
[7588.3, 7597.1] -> 5.39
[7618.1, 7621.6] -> 5.51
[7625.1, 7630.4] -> 5.54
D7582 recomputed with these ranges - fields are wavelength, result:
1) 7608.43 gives 5.55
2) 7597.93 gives 5.34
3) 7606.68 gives 5.63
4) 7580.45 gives 5.24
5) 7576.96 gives 5.44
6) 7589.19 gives 5.3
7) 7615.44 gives 4.95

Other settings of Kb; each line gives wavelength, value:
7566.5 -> 5.06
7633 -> 5.68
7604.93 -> 5.95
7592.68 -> 5.32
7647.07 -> 5.43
